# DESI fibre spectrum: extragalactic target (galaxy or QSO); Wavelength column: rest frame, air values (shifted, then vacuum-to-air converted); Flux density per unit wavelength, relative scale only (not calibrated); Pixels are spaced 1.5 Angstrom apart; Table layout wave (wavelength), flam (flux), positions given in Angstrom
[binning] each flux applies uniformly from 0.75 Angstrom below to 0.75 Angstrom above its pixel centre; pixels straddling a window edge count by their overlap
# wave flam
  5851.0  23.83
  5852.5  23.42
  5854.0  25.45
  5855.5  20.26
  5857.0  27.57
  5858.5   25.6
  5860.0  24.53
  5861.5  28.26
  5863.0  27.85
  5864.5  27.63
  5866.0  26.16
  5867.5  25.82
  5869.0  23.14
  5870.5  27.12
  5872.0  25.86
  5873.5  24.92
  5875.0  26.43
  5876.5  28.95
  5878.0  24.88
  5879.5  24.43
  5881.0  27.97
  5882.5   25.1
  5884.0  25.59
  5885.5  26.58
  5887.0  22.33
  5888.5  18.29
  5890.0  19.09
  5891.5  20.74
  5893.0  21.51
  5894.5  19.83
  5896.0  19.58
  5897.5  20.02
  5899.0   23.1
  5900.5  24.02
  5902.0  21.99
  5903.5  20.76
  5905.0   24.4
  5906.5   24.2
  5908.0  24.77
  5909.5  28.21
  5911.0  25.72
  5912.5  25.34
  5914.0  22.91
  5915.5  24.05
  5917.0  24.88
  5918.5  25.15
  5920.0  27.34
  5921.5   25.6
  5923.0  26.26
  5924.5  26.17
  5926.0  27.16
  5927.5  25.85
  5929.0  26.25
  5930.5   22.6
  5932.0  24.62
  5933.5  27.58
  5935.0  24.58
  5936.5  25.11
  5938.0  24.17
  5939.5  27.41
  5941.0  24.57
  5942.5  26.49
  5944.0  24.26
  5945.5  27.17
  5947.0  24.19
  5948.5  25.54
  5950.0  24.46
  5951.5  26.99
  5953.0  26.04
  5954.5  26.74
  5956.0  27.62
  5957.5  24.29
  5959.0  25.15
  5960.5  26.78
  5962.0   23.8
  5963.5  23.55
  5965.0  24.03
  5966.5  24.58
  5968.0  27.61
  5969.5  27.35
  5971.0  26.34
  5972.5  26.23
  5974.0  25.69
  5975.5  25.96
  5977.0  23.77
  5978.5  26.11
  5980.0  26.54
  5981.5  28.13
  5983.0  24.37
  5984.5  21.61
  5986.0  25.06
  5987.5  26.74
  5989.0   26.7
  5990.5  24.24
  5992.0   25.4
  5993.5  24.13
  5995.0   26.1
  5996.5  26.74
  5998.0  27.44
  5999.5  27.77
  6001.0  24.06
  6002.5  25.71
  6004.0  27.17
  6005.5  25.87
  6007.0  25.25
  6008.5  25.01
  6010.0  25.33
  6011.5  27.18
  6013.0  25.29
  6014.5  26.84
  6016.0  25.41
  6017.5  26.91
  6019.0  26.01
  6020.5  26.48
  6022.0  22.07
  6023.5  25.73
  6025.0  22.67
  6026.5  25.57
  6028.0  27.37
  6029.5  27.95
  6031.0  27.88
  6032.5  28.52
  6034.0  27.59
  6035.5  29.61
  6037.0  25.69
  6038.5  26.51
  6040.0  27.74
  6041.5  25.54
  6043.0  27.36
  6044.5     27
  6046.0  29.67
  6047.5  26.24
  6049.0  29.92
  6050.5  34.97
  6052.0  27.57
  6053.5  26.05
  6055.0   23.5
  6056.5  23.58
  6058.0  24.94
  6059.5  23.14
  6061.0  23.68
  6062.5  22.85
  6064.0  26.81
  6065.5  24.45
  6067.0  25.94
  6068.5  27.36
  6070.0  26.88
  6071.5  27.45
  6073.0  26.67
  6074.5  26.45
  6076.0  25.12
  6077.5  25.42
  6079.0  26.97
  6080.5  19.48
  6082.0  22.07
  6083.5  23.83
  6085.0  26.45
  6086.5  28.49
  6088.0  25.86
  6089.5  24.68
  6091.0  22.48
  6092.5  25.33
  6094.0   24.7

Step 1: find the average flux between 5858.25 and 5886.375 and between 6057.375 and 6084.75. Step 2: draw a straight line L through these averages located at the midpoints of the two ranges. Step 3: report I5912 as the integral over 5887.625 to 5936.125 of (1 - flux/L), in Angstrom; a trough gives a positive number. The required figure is 3.9 Angstrom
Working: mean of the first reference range 26.1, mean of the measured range 23.8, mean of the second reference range 25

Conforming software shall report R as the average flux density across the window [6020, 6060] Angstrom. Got 26.7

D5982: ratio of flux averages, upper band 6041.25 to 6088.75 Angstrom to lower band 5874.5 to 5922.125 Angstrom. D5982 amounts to 1.09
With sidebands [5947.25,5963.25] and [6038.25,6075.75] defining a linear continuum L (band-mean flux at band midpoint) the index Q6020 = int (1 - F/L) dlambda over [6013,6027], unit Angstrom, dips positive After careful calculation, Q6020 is 0.5 Angstrom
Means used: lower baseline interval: 25.6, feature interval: 25.3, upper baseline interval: 26.5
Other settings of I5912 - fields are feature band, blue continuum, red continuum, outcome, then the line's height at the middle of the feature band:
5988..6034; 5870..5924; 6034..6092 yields -1.0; 25.4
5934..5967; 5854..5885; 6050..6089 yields 0.5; 25.8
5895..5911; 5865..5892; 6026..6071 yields 1.2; 25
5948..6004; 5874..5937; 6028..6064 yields -0.2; 25.6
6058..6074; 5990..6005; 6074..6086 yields -0.5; 24.8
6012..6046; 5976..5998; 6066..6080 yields -0.8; 25.9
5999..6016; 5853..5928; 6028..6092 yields -0.1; 25.7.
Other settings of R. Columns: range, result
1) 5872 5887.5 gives 25.8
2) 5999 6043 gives 26.2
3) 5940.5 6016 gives 25.7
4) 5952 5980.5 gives 25.7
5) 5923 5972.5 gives 25.6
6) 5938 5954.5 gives 25.7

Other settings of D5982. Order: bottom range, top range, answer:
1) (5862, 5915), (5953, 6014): 1.06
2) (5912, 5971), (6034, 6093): 1.02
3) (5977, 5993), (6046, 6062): 1.04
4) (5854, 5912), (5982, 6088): 1.07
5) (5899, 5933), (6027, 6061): 1.09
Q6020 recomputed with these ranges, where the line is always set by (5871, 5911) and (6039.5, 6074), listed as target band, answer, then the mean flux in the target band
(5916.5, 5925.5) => -0.7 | 26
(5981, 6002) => -0.2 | 25.6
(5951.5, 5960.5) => -0.5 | 26.1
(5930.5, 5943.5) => -0.5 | 25.4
